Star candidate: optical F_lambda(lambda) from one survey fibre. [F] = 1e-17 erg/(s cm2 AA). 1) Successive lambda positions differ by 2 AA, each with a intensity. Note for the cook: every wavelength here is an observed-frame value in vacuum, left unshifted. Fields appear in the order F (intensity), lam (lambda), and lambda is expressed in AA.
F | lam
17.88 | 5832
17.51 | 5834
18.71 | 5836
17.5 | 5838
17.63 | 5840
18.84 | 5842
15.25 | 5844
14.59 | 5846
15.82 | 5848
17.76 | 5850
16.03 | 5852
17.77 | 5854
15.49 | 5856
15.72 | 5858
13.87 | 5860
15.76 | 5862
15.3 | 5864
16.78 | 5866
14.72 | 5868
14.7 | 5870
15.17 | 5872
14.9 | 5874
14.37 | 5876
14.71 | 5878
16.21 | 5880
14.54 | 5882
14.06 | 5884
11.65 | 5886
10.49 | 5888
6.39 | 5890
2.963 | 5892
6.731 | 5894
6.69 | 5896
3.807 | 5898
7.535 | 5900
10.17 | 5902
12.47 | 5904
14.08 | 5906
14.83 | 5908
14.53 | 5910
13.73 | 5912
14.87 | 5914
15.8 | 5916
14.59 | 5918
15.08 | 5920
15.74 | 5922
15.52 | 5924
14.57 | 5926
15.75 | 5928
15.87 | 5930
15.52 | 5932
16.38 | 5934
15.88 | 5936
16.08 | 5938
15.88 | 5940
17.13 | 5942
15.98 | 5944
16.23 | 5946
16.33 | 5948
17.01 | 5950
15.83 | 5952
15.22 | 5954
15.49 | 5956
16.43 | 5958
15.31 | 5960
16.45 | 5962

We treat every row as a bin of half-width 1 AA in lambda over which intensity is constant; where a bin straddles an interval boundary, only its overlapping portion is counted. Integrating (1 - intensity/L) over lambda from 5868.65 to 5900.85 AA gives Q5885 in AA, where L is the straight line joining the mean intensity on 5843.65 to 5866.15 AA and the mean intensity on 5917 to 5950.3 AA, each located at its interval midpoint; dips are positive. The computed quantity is 9.8 AA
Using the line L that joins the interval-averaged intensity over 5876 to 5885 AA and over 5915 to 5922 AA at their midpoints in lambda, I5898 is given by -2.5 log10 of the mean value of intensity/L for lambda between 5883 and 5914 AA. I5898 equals 0.425 mag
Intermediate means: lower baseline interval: 14.8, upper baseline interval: 15.2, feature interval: 10.2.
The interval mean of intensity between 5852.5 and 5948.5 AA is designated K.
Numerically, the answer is 13.8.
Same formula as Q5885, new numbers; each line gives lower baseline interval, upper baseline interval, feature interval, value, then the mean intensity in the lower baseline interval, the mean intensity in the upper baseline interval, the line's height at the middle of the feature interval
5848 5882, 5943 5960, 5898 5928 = 4.3 AA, 15.6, 16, 15.8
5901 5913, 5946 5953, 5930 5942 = -0.5 AA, 13.3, 16.4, 15.4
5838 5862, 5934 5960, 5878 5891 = 3.1 AA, 16.3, 16.1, 16.2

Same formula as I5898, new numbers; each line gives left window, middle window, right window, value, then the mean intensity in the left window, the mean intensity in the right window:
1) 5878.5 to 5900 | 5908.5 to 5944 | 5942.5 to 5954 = -0.14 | 9.39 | 16.2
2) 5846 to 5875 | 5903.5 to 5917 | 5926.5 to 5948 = 0.11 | 15.7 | 16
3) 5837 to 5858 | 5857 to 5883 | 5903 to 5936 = 0.07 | 16.6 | 15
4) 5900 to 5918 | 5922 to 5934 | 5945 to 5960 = -0.07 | 13.5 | 16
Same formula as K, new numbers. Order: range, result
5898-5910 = 11.4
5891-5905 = 7.2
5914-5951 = 15.8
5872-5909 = 11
